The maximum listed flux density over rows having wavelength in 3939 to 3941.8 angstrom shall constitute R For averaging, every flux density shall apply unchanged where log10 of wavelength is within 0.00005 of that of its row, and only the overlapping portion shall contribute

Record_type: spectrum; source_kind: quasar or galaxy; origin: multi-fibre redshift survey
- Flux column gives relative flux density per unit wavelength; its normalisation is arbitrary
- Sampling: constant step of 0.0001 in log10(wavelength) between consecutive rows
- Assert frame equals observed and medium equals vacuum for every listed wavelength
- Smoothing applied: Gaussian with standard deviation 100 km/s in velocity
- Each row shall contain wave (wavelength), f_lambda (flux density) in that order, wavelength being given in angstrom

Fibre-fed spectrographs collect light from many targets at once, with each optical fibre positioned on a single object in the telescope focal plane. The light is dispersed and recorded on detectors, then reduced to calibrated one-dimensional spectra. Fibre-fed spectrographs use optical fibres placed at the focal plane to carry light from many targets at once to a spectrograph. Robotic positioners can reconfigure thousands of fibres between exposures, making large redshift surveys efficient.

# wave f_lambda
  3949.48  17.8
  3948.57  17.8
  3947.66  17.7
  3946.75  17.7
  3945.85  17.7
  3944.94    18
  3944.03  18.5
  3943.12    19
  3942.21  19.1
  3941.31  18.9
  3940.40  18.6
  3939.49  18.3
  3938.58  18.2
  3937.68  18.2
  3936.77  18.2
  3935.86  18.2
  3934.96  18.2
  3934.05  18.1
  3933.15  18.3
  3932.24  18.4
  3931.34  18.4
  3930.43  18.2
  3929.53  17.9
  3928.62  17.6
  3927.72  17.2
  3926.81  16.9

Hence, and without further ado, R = 18.9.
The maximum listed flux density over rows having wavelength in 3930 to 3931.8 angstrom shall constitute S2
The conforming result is 18.4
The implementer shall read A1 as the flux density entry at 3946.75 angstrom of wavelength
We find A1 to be 17.7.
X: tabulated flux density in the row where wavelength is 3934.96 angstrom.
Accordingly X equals 18.2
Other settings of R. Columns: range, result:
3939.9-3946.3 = 19.1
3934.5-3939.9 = 18.3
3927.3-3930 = 17.9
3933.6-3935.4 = 18.2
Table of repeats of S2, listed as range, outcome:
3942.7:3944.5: 19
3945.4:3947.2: 17.7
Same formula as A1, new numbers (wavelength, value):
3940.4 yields 18.6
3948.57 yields 17.8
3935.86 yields 18.2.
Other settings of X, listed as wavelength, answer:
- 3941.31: 18.9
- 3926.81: 16.9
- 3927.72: 17.2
